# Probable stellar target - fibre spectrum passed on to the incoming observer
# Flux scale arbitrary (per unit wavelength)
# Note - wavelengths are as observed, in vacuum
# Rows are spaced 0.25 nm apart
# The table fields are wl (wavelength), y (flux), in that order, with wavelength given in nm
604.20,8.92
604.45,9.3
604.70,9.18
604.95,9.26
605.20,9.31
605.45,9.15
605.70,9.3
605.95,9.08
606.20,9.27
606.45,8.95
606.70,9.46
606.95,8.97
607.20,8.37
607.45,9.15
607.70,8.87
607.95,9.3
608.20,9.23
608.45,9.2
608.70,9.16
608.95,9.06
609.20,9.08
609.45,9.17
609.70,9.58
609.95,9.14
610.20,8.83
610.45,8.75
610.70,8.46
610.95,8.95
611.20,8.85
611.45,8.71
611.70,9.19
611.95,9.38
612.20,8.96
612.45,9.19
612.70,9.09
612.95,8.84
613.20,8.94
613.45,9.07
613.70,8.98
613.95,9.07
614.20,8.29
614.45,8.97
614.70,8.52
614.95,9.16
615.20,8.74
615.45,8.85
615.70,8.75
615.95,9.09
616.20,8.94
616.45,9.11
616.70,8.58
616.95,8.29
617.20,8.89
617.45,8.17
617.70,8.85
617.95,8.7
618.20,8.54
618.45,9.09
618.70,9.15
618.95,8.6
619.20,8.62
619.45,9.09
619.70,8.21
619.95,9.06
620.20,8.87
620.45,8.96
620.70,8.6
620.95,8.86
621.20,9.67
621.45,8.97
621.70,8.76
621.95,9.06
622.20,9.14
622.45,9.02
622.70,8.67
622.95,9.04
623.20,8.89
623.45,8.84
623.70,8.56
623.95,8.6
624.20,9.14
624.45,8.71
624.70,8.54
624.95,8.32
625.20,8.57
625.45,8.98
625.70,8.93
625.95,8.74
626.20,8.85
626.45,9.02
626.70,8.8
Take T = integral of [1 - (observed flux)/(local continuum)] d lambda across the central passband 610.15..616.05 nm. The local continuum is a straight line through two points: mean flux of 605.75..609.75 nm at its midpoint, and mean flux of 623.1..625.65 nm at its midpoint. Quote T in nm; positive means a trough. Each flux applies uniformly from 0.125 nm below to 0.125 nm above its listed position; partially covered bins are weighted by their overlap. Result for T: 0.06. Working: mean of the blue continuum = 9.11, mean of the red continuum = 8.72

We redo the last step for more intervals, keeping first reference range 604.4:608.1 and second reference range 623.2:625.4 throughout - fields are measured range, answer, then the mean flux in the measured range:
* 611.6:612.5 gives -0.02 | 9.18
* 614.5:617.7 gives 0.04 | 8.77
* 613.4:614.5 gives 0.01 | 8.86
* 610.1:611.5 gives 0.04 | 8.76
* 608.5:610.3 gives -0.02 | 9.15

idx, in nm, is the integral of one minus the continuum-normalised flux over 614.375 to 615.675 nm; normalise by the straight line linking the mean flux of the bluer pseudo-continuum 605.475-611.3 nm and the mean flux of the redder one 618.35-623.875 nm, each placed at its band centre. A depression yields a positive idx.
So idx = 0.02 nm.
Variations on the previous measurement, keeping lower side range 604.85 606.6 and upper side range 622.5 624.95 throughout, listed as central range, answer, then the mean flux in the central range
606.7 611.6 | 0.06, 9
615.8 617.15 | 0.02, 8.81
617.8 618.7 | 0.01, 8.83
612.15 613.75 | 0.00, 9.01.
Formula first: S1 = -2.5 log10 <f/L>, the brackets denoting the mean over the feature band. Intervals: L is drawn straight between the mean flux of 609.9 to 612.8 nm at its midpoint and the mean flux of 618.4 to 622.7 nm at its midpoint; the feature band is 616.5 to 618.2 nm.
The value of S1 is 0.04 mag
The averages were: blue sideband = 8.95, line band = 8.6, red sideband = 8.92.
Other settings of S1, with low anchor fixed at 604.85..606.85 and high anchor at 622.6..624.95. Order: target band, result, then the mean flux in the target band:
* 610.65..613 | 0.010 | 8.98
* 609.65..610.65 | 0.014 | 8.99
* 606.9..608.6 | 0.018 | 9.02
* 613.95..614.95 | 0.033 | 8.72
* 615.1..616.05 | 0.014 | 8.85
